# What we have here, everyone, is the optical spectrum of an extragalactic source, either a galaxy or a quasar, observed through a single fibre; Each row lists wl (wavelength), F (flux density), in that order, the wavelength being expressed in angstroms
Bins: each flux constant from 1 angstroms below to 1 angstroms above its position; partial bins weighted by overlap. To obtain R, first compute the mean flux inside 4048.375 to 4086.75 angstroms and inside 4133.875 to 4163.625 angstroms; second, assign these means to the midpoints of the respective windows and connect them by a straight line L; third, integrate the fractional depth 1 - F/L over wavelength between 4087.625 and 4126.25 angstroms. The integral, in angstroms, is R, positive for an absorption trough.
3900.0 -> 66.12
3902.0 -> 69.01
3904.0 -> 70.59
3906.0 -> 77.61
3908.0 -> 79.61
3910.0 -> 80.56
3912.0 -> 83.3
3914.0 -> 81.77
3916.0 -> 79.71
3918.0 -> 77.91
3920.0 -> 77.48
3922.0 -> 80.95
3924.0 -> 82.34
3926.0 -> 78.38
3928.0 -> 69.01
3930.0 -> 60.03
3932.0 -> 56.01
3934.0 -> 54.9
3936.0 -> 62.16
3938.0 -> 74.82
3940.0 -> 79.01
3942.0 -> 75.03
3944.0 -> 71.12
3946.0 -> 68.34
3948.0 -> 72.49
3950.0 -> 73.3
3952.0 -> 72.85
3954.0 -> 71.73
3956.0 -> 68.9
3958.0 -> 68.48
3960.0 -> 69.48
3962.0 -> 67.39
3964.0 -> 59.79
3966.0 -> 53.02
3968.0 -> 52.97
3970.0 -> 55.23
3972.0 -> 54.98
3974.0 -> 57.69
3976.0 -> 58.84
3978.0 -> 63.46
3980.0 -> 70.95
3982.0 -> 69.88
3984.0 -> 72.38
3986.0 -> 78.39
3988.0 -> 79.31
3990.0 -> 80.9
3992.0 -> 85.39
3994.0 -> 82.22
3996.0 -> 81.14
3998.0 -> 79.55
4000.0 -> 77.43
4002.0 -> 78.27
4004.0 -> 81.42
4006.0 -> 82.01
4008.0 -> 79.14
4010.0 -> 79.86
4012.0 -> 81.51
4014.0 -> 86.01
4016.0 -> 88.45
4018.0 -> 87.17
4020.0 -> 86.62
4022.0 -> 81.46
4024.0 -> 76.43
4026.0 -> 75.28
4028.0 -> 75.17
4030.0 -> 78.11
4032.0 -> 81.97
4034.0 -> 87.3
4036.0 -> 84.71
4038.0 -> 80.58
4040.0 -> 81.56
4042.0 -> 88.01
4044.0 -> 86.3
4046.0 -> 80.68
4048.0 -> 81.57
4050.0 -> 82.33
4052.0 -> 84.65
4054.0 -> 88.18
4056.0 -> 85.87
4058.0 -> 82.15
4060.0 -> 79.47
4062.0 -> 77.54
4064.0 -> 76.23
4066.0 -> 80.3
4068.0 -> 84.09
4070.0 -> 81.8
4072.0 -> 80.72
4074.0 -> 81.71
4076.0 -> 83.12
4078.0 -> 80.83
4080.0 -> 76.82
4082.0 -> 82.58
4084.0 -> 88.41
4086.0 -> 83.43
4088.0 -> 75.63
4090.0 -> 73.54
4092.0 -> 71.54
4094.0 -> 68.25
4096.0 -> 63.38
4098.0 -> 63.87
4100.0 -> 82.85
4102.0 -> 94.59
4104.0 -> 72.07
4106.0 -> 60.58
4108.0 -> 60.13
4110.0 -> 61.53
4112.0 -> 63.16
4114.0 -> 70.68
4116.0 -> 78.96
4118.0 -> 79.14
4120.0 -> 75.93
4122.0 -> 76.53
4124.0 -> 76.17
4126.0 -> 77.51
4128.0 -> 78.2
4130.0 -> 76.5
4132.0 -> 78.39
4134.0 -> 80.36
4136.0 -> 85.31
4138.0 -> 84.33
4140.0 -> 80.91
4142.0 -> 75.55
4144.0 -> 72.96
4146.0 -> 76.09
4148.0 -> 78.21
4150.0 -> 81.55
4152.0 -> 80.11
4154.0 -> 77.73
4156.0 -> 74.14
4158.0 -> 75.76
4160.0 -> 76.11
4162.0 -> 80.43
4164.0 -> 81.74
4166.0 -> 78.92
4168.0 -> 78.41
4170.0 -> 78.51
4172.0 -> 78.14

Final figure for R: 3.97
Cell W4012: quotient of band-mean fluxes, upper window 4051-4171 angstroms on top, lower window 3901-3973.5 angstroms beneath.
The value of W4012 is 1.11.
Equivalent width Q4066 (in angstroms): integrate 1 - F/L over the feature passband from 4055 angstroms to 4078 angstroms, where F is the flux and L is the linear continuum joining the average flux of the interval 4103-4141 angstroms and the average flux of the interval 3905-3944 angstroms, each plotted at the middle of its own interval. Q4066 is -2.1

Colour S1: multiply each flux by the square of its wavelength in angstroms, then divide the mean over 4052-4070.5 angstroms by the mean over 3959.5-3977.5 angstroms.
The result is 1.46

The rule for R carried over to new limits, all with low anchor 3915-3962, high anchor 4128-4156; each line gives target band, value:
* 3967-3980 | 2.6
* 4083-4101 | 0.6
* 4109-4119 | 0.9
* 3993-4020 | -3.0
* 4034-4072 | -3.5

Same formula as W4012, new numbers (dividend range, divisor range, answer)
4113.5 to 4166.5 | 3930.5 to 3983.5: 1.19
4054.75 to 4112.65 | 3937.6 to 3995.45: 1.10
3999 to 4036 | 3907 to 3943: 1.10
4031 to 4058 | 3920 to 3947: 1.19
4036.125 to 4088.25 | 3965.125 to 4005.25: 1.16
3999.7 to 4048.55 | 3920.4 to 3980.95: 1.23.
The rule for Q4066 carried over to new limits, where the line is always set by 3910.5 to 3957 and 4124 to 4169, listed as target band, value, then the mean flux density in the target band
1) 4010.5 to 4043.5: -3.2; 82.5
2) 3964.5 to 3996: 2.6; 68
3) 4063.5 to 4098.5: -0.5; 77.8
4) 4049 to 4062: -1.2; 83.3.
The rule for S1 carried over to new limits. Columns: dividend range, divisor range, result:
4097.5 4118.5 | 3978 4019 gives 0.95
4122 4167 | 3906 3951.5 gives 1.19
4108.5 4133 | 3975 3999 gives 1.05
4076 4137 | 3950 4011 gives 1.13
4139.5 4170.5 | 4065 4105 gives 1.03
